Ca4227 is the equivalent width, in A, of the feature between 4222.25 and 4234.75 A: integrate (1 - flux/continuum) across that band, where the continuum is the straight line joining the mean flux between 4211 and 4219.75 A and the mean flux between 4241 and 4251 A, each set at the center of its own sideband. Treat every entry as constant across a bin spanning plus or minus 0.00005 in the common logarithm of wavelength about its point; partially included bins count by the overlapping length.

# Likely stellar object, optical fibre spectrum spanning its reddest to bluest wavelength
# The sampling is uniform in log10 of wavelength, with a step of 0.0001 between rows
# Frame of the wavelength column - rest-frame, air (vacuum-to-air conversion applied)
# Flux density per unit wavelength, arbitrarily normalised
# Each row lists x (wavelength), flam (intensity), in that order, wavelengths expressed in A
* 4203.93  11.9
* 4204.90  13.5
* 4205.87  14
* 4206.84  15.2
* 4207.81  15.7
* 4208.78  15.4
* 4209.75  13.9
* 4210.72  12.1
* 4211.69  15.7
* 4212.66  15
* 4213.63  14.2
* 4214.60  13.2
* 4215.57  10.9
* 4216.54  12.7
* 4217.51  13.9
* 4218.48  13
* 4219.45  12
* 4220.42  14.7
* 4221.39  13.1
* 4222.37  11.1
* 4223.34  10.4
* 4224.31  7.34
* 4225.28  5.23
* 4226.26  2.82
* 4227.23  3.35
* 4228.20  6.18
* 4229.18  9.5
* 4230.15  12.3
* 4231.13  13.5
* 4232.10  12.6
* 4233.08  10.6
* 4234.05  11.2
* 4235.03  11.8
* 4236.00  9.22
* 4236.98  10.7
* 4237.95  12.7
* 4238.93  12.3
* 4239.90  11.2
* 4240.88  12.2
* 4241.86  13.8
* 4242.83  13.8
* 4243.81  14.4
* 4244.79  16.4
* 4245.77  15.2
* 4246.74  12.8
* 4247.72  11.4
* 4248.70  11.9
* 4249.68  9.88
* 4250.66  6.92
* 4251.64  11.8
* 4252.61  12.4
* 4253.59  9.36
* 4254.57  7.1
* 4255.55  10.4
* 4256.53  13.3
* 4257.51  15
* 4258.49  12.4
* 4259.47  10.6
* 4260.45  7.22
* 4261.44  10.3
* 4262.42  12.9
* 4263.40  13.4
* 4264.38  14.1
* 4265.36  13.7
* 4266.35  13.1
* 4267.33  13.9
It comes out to 4.0 A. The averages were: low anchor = 13.4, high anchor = 12.7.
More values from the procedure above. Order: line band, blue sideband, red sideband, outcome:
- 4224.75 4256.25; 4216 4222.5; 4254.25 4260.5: 3.1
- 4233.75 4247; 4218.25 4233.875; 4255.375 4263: -2.6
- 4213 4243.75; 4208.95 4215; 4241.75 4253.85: 5.1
